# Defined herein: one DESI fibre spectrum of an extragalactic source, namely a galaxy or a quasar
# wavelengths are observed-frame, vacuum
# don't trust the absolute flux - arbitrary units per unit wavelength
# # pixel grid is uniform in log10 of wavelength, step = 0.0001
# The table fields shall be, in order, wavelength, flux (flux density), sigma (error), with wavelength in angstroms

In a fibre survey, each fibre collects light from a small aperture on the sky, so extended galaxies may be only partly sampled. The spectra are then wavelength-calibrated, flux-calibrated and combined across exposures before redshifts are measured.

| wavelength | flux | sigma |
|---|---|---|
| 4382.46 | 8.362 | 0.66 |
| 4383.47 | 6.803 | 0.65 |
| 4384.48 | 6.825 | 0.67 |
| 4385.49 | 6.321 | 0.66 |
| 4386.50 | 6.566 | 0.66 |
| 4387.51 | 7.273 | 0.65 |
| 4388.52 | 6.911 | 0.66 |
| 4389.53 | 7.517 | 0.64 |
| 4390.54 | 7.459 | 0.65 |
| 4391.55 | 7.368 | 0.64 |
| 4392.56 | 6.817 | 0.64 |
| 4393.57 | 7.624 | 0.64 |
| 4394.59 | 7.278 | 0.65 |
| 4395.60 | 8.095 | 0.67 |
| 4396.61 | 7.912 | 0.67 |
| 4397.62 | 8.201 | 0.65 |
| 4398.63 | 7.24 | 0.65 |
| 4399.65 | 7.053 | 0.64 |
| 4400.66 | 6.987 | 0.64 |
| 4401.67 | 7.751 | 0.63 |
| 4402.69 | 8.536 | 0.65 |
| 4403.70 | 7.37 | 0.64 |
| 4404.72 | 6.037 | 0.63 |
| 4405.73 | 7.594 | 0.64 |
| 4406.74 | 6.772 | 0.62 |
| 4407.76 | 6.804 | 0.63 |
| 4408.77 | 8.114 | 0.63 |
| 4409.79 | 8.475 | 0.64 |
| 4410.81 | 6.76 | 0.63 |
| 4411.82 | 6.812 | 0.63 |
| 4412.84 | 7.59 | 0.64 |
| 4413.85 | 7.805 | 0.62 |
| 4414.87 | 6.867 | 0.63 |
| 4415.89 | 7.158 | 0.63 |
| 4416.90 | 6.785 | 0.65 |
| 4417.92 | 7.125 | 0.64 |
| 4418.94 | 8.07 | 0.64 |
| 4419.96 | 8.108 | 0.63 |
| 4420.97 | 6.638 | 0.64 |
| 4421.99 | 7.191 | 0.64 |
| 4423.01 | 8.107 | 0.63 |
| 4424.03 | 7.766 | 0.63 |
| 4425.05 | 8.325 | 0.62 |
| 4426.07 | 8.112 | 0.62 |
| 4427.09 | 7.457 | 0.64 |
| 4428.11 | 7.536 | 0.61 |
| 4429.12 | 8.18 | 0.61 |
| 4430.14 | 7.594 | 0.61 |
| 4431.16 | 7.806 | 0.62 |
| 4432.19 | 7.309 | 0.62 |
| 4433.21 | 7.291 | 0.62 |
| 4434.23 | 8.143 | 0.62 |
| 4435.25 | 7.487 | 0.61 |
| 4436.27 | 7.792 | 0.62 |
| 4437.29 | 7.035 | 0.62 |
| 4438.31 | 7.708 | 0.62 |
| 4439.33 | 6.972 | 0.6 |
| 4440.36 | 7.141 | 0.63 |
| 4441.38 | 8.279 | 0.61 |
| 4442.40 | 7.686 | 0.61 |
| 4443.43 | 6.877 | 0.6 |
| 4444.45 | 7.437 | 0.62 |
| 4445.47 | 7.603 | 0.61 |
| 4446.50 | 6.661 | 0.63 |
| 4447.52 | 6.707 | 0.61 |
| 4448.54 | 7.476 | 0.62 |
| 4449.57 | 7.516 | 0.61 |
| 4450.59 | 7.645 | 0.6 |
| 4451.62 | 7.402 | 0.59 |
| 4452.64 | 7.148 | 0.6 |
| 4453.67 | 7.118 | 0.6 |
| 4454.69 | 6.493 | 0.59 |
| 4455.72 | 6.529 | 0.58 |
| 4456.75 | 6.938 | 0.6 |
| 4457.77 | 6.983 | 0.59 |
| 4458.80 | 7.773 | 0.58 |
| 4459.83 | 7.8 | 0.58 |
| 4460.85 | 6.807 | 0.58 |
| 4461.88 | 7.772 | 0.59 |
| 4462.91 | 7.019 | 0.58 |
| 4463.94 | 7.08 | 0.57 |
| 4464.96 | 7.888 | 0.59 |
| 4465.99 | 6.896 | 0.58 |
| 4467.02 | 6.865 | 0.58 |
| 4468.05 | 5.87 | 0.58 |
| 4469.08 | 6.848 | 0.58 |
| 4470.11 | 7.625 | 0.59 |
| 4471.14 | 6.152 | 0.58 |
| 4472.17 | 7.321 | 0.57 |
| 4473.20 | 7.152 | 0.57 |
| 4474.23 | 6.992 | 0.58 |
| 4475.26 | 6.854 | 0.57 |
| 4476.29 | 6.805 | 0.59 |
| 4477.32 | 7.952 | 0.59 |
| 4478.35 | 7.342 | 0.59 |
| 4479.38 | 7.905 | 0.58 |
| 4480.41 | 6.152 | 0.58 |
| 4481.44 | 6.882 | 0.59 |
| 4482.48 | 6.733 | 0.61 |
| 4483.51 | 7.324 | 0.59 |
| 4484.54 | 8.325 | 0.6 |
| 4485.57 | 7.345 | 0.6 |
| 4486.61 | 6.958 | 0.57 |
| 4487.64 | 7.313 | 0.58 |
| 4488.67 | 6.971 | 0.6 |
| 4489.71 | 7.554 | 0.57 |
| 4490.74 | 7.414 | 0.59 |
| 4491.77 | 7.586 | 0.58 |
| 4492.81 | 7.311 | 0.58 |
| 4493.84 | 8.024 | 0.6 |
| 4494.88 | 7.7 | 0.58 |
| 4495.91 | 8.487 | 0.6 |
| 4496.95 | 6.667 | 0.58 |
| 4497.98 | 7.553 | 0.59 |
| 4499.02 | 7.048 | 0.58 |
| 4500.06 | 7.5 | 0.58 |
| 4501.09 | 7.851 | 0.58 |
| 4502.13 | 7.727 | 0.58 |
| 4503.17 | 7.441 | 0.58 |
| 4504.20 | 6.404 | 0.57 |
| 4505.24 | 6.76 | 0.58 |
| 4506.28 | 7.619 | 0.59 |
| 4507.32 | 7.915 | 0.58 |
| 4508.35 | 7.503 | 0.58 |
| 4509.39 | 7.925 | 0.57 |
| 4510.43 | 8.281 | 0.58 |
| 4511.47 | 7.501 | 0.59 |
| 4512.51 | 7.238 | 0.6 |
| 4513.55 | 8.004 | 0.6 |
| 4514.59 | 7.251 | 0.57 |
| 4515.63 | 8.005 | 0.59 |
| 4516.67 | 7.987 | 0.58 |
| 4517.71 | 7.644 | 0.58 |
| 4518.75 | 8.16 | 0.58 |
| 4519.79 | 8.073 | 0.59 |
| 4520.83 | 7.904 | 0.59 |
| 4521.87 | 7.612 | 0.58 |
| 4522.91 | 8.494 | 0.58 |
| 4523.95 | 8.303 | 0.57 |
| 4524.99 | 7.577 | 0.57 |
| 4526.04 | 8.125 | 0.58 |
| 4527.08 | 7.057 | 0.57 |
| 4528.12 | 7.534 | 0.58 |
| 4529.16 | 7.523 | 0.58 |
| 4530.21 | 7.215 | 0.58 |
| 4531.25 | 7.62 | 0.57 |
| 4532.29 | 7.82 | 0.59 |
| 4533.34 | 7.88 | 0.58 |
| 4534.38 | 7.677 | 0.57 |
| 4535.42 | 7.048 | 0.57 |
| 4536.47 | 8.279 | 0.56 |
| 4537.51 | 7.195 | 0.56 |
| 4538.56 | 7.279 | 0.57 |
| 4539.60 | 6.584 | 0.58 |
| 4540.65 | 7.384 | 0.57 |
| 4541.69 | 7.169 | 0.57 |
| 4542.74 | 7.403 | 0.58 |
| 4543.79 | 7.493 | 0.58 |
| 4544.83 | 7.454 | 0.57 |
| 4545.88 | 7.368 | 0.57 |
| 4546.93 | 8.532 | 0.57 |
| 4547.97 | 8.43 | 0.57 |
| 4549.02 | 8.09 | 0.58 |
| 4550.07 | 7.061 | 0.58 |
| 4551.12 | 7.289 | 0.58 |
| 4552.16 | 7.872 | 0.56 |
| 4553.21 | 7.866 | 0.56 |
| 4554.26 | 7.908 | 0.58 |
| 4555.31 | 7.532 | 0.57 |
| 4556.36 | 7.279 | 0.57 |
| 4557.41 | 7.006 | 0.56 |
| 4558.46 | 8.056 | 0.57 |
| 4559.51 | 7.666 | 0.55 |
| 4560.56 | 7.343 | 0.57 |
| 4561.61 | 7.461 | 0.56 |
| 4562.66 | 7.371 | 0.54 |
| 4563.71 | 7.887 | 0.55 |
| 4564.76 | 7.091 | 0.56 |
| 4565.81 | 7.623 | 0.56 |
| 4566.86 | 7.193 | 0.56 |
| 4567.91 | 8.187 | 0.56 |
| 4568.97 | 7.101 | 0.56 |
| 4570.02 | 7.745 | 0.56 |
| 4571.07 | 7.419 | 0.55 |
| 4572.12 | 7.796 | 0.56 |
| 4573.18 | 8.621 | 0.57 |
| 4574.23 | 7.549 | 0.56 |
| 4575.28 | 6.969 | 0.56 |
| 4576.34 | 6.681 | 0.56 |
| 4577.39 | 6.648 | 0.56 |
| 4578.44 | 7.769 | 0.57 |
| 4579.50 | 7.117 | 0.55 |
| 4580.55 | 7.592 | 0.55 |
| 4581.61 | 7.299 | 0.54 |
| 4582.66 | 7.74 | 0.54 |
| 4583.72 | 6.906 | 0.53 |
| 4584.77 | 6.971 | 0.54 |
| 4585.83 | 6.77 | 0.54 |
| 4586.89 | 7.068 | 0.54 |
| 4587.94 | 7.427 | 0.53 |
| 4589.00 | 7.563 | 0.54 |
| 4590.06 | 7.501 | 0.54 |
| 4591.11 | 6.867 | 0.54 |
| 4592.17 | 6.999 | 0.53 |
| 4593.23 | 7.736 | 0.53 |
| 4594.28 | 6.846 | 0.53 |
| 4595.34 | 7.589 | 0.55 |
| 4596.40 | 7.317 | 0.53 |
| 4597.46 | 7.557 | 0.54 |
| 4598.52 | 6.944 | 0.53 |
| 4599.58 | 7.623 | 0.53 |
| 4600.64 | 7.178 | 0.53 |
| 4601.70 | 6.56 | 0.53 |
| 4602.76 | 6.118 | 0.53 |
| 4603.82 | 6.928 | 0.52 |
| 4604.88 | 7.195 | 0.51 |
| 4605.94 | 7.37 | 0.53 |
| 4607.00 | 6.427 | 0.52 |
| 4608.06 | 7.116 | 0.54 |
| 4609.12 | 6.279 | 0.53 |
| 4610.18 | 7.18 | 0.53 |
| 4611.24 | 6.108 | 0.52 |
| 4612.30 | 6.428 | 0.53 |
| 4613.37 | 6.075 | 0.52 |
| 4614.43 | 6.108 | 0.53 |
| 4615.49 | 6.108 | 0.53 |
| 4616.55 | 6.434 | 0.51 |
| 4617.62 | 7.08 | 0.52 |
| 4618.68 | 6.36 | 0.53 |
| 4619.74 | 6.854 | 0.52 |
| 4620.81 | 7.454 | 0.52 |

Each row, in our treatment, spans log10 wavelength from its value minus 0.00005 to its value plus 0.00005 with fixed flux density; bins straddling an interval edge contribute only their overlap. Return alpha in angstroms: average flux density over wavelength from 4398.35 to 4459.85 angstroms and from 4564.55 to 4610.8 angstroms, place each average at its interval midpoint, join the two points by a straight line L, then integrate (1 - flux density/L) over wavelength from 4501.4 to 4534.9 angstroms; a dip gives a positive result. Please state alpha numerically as -1.7 angstroms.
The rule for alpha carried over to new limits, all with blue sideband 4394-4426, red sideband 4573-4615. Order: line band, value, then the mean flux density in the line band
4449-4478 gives 0.9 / 7.12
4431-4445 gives -0.2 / 7.49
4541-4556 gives -1.1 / 7.67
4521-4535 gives -1.0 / 7.73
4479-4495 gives -0.1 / 7.33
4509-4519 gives -0.8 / 7.78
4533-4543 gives -0.3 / 7.38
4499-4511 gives -0.4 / 7.52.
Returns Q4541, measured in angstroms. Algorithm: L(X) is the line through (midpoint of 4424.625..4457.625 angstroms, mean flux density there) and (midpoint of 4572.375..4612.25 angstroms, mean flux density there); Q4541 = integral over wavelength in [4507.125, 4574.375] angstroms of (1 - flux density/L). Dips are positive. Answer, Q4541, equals -3.9 angstroms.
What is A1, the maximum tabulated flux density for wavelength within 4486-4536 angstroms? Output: 8.494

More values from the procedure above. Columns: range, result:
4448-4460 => 7.8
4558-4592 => 8.621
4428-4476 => 8.279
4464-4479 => 7.952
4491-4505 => 8.487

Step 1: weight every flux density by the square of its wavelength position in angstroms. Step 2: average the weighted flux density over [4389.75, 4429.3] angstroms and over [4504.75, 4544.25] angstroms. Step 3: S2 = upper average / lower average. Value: 1.07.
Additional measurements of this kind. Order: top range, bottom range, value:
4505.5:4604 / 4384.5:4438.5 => 1.07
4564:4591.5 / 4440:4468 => 1.08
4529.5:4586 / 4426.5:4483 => 1.08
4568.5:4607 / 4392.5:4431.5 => 1.04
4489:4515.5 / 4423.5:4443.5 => 1.02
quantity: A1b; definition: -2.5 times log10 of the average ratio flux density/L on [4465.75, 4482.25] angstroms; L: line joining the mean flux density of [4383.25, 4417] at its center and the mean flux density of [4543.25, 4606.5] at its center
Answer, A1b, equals 0.06 mag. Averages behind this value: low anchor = 7.29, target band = 6.97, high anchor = 7.4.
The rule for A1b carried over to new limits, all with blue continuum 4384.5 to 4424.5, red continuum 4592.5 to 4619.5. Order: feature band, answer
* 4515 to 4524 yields -0.137 mag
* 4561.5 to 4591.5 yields -0.072 mag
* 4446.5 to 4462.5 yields 0.005 mag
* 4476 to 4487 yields -0.016 mag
